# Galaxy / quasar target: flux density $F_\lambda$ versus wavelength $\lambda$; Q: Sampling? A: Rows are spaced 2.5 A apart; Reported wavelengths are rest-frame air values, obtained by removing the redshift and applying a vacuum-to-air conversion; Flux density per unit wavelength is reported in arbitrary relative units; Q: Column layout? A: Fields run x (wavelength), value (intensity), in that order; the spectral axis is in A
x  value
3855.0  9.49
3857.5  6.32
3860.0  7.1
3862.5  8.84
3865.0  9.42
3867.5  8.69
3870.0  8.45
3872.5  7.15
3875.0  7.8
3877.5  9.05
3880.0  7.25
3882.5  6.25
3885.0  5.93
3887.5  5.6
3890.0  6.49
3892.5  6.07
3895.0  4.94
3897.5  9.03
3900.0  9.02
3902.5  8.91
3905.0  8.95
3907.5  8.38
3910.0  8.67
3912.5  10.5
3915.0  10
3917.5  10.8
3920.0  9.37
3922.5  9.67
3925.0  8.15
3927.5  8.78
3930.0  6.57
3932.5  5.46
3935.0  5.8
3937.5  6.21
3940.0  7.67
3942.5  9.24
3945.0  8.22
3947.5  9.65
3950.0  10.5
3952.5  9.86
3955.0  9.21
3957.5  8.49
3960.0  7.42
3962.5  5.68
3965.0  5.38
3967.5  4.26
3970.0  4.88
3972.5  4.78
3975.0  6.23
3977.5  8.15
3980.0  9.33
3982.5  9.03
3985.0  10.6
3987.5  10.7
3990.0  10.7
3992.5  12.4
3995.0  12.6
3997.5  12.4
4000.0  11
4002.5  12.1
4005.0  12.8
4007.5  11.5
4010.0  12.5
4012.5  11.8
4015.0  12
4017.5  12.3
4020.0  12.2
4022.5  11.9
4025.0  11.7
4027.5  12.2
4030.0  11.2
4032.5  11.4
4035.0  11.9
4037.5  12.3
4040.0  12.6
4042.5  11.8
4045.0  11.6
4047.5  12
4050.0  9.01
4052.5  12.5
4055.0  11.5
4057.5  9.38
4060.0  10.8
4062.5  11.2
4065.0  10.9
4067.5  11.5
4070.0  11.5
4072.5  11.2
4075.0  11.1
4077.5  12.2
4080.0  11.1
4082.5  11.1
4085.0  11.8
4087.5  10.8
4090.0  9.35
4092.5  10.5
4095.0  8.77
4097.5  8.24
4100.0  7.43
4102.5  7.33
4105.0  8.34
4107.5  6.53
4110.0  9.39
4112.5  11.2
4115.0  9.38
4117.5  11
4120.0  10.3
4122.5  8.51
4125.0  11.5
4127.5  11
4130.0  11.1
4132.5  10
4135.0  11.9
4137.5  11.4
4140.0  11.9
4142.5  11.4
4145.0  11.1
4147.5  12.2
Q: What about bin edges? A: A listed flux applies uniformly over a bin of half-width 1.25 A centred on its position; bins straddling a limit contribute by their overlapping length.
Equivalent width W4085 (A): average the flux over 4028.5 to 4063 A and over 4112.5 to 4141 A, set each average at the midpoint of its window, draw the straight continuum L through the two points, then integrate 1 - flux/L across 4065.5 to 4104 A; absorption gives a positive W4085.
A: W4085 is 2.8 A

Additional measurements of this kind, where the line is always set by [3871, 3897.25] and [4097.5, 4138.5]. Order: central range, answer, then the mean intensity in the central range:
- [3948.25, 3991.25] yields -0.7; 7.97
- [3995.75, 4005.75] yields -4.7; 12.1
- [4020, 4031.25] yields -4.3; 11.8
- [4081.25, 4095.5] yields -1.7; 10.5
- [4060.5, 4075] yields -3.4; 11.2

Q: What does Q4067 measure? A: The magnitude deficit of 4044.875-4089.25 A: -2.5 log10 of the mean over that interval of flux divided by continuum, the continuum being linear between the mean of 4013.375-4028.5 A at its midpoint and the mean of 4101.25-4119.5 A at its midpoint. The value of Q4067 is -0.07 mag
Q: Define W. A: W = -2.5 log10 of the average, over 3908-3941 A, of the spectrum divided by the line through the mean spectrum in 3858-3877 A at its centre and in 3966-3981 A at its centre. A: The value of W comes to -0.16 mag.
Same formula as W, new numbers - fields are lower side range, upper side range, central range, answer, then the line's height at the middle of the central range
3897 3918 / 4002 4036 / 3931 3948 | 0.34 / 10.1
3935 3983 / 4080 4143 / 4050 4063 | -0.19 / 9.11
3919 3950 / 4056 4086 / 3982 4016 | -0.22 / 9.48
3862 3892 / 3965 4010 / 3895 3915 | -0.11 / 8.03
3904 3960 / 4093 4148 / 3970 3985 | 0.19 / 8.94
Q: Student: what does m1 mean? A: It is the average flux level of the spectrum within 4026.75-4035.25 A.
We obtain 11.6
